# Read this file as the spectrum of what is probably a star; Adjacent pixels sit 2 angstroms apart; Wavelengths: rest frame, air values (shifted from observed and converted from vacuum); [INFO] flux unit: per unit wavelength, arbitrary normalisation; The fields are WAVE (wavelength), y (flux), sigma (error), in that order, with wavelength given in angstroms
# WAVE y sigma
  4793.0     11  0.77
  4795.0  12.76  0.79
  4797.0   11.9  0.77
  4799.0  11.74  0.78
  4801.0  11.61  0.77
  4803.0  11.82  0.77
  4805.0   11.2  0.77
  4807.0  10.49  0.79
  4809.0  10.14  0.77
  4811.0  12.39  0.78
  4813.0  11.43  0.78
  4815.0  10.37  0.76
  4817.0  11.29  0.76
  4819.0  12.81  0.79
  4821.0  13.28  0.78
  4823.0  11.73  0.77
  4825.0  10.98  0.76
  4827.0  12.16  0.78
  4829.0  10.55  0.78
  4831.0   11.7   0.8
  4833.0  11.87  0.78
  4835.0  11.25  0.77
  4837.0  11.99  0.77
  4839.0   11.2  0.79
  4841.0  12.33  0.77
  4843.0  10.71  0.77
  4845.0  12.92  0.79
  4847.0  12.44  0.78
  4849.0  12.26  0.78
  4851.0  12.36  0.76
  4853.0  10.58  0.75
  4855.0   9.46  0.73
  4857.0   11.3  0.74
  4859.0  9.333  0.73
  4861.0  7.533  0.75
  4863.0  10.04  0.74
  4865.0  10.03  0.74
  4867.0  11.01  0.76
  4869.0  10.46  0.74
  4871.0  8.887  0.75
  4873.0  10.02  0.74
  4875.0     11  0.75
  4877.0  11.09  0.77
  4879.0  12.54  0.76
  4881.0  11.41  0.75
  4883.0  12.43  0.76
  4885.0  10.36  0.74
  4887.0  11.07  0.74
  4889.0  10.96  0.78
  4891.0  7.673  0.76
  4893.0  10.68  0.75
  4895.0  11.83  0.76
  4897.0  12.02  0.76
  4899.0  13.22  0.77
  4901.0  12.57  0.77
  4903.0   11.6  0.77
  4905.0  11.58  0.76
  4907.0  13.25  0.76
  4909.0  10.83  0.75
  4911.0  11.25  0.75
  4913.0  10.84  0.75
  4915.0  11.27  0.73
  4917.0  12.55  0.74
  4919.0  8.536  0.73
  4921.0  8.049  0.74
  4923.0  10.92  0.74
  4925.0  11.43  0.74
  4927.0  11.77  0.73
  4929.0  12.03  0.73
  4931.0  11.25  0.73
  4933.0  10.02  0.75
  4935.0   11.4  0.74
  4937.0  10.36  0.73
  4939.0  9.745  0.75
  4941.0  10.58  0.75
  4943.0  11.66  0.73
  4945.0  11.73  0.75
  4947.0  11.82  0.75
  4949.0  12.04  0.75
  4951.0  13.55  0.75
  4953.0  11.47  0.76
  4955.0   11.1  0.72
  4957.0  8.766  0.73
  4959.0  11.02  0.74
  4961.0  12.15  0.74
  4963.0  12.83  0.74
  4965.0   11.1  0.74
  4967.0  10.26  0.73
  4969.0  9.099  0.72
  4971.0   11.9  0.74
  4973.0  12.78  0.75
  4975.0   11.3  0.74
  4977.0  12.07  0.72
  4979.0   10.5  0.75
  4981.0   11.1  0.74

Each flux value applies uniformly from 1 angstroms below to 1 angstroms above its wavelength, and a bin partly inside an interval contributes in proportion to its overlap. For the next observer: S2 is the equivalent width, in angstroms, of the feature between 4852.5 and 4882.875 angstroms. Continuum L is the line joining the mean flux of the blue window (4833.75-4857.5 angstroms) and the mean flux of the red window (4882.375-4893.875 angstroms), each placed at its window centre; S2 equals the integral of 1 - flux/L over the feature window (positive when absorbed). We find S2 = 1.7 angstroms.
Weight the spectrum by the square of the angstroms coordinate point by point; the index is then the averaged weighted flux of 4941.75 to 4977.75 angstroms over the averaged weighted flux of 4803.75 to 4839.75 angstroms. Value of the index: 1.06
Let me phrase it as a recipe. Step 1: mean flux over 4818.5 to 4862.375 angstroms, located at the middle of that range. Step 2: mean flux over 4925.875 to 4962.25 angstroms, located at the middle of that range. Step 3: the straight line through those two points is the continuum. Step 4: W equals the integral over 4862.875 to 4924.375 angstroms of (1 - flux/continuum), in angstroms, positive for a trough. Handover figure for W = 1.8 angstroms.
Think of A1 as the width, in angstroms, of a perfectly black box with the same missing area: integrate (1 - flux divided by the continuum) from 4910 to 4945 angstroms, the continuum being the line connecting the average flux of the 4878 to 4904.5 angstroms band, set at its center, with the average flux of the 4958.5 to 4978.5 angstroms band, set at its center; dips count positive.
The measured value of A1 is 1.8 angstroms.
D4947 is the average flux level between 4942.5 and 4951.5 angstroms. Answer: 12.1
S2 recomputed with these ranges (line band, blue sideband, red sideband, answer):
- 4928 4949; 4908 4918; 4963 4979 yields 0.4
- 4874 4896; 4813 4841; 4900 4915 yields 1.2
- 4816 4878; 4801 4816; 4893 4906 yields 2.1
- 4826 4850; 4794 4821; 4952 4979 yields -0.5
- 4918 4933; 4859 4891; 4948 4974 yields 0.7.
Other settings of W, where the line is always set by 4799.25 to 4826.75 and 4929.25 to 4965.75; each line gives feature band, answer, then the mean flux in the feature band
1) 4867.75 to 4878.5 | 0.9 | 10.4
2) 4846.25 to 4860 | 0.4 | 11.1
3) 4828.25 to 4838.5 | 0.0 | 11.5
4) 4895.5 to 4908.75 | -1.1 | 12.3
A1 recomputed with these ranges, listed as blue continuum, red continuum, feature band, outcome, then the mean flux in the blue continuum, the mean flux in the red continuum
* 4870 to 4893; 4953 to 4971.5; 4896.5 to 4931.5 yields -2.0 angstroms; 10.7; 10.9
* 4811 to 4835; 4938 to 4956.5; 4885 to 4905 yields 0.5 angstroms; 11.7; 11.4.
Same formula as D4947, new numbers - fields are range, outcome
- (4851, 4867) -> 10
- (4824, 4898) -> 11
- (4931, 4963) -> 11.2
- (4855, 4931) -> 10.9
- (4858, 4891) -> 10.4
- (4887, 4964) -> 11.2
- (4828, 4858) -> 11.5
